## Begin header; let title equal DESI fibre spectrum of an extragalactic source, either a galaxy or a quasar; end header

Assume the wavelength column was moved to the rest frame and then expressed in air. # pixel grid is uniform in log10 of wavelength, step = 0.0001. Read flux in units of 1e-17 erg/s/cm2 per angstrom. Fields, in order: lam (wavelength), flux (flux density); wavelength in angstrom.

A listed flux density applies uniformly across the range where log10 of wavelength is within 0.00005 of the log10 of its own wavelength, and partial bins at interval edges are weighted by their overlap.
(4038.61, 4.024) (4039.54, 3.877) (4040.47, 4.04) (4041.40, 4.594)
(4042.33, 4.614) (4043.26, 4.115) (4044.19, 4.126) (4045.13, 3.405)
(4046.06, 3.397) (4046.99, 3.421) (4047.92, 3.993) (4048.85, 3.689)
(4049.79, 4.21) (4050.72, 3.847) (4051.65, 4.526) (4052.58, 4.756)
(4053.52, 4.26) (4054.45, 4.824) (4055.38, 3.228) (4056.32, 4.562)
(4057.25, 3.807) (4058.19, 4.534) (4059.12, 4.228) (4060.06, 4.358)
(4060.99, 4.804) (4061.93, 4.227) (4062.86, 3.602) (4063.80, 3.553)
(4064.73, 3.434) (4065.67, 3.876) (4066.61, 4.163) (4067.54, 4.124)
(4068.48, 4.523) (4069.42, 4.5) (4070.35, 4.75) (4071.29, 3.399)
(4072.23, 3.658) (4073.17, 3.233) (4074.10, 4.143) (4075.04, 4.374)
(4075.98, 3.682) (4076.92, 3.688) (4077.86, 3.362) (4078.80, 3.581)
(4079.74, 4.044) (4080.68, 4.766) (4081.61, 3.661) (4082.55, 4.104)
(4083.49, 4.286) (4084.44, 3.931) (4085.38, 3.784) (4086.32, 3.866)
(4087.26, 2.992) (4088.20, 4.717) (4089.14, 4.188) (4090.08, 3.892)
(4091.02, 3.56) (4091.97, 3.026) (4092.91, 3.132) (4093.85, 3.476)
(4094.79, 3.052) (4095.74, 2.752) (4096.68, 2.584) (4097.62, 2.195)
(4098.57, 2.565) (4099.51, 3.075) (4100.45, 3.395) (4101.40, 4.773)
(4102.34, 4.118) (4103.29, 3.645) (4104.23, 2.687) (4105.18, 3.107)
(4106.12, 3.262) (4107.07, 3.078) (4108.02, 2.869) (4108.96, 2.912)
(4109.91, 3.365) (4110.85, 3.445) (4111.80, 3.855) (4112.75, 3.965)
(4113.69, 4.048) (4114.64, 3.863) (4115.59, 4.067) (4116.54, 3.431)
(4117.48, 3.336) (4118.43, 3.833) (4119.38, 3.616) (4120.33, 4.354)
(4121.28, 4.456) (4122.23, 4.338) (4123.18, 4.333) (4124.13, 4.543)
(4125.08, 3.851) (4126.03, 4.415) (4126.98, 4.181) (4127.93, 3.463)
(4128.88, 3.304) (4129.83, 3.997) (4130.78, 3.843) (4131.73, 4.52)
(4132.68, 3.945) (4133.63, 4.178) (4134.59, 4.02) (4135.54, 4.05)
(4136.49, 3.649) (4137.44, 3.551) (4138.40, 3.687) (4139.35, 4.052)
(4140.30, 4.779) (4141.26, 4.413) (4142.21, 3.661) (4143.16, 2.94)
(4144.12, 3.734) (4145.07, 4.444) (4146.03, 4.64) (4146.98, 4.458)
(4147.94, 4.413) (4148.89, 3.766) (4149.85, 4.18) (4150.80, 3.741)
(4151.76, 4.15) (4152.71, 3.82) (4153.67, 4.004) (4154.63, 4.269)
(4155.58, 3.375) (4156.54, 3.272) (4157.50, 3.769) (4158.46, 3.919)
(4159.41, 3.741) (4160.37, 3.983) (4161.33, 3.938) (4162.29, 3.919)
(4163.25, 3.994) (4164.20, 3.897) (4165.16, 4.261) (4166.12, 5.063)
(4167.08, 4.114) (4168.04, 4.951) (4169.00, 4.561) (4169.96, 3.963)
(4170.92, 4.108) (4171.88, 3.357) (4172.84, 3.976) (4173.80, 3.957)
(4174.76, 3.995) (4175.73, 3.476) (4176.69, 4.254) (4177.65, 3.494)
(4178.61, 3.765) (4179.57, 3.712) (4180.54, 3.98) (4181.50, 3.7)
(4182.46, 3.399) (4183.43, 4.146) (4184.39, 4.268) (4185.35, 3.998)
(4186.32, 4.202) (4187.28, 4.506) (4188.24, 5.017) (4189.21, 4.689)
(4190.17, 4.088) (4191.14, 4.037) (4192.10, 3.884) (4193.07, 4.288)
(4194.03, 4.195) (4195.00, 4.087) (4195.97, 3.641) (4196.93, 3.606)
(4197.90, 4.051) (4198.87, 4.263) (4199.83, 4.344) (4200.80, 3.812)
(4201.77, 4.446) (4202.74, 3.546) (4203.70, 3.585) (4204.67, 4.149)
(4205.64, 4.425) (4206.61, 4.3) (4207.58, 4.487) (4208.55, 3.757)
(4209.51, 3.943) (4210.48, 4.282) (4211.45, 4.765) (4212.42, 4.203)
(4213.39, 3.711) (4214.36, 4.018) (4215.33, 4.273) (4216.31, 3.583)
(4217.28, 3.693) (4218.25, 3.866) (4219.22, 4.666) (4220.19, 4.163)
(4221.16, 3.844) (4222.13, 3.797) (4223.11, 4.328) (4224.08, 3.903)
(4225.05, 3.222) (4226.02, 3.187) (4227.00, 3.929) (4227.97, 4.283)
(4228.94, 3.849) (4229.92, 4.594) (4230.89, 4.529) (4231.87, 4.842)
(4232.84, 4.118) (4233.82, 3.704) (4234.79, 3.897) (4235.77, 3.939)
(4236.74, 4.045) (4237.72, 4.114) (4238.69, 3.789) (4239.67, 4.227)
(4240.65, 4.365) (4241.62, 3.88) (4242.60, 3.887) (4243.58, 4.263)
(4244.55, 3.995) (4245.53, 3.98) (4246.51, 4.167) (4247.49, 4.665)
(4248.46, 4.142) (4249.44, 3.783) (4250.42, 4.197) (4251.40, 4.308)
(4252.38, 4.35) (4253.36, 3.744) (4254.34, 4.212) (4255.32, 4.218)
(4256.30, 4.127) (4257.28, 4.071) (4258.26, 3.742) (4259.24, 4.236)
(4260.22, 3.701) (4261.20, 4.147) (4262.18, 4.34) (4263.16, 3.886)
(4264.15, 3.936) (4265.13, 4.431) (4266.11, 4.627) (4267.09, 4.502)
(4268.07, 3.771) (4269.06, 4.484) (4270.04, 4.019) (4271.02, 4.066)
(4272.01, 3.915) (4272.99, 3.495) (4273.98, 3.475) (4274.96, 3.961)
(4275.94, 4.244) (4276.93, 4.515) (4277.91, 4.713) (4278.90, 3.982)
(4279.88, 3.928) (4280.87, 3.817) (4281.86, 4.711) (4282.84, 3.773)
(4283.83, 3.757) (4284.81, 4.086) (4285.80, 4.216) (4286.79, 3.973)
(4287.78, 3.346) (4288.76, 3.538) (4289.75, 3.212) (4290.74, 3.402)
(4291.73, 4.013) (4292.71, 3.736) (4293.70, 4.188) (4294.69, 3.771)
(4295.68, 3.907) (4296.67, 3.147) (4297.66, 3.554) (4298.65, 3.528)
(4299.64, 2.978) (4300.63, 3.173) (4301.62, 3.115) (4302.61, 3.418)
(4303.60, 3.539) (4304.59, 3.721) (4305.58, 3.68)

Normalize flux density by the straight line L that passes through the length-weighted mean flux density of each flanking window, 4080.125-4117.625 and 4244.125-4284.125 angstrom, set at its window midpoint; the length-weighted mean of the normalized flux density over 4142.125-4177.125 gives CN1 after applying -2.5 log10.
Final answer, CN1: -0.08 mag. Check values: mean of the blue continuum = 3.52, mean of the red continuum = 4.1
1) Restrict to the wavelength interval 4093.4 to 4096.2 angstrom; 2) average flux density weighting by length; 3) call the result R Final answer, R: 3.09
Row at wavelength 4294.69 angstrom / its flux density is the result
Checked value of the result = 3.771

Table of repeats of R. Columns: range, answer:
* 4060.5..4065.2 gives 3.93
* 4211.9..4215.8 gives 4.06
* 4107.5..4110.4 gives 3.06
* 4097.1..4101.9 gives 3.2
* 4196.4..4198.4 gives 3.83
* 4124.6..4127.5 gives 4.14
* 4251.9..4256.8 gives 4.13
